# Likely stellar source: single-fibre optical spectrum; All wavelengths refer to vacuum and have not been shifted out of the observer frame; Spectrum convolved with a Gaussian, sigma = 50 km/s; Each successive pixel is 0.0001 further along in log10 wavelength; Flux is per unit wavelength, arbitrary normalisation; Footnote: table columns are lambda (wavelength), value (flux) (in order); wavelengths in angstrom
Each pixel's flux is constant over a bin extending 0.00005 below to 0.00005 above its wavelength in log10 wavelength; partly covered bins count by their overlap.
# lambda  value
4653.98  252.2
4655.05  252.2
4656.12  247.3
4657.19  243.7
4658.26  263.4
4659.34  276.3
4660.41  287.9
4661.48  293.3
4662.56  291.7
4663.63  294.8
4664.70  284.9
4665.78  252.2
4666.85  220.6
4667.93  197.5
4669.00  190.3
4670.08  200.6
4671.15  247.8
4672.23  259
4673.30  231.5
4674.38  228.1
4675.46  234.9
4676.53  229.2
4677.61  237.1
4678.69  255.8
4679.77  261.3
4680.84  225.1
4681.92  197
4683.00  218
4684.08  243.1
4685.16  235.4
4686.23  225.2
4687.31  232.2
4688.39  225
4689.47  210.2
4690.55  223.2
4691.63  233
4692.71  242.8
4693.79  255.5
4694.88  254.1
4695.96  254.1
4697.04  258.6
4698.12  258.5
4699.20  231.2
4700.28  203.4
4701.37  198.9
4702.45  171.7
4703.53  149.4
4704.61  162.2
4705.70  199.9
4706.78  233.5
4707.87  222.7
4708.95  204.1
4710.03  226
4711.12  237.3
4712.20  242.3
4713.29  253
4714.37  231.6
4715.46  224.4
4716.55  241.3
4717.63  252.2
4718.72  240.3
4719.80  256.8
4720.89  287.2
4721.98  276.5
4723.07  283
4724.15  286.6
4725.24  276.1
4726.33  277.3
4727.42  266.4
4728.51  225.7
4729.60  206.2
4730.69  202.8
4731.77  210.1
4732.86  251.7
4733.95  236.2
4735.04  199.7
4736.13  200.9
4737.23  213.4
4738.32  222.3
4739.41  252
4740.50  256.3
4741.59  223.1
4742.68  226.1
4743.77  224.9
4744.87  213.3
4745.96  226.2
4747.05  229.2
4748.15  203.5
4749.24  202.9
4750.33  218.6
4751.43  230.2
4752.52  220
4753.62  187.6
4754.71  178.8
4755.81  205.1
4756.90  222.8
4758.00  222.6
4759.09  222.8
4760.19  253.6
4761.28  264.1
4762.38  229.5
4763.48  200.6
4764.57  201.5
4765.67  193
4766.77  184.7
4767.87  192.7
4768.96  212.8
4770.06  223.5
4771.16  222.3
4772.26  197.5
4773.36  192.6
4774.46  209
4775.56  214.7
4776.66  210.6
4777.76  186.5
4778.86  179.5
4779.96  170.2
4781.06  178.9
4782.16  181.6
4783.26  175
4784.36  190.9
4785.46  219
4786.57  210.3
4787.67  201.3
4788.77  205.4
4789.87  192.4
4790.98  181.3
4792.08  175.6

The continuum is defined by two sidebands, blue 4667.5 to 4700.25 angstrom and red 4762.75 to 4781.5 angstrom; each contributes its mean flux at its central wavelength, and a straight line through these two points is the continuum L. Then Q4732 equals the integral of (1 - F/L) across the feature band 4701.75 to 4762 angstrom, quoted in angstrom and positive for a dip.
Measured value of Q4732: -4.0 angstrom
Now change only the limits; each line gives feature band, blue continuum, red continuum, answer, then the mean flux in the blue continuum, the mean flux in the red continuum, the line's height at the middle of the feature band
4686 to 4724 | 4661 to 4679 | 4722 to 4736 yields 1.8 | 244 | 244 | 244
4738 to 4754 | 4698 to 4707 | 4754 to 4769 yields -1.1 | 197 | 213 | 209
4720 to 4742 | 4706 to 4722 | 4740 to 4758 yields -1.3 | 240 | 217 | 229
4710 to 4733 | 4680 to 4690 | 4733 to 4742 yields -2.3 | 225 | 227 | 226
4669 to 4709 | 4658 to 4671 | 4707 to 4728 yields 4.3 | 254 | 251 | 253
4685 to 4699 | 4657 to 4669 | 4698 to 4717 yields -0.5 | 261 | 215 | 231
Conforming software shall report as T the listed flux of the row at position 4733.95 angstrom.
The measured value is 236.2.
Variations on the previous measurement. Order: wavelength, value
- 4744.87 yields 213.3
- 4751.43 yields 230.2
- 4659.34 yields 276.3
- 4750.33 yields 218.6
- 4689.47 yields 210.2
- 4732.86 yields 251.7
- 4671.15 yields 247.8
